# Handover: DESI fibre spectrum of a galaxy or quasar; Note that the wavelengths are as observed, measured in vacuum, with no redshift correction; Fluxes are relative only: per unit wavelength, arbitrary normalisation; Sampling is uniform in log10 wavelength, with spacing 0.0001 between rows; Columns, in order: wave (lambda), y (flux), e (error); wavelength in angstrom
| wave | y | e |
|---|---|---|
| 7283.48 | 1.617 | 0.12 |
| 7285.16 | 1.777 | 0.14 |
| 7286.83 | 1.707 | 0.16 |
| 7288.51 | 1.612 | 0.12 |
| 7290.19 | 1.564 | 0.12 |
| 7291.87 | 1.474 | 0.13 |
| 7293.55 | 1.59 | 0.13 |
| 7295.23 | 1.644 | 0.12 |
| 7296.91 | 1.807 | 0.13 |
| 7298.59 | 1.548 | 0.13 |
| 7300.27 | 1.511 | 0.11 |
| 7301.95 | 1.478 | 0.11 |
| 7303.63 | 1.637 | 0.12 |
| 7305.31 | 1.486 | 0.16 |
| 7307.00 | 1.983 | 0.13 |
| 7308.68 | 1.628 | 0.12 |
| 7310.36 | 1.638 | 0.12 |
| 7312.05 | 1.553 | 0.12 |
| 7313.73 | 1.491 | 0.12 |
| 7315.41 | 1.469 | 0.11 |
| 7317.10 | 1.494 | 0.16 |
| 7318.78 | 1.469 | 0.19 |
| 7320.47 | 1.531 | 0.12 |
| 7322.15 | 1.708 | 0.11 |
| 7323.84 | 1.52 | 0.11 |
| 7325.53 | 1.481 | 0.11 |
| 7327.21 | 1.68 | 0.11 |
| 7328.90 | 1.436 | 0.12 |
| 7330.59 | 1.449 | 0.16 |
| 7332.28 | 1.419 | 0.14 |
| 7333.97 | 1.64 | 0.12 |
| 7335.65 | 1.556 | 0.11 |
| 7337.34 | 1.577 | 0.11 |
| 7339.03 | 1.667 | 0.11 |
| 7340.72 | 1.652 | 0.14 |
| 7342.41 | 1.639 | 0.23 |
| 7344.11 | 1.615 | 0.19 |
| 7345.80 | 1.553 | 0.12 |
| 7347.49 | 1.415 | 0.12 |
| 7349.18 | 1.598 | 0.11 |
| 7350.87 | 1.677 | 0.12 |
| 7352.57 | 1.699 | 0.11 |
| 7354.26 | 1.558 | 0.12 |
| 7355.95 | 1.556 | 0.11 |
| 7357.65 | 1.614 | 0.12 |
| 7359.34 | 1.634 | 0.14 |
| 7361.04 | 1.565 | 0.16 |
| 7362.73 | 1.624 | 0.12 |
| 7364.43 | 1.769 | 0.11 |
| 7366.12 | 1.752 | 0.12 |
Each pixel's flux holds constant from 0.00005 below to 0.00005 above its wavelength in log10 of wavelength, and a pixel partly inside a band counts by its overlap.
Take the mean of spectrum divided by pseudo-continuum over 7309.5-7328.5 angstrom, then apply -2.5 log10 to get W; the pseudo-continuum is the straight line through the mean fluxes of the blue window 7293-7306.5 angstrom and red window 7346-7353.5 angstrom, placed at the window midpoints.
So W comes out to 0.03 mag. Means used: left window 1.6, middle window 1.55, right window 1.59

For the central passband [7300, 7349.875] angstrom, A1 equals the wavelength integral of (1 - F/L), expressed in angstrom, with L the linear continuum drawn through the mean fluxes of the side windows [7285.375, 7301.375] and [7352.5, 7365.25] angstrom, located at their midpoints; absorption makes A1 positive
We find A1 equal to 1.56 angstrom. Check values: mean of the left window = 1.61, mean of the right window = 1.62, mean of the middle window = 1.57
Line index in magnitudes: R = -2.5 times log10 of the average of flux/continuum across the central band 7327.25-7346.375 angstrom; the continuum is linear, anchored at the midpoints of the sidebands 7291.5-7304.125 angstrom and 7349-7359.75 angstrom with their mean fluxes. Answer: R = 0.03 mag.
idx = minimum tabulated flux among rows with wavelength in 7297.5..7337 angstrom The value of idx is 1.419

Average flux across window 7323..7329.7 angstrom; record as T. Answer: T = 1.53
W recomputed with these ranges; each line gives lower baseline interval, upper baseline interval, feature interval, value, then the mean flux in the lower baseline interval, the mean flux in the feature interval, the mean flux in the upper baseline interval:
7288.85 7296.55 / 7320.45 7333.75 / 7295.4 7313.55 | -0.038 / 1.58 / 1.62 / 1.53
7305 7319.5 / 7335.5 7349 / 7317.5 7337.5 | 0.033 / 1.58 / 1.54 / 1.59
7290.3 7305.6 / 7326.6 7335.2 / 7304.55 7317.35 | -0.028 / 1.58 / 1.6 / 1.52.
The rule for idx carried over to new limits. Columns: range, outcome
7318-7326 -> 1.469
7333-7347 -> 1.553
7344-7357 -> 1.415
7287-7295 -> 1.474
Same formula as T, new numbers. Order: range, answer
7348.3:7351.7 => 1.64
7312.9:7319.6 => 1.48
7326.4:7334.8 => 1.52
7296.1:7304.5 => 1.6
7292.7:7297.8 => 1.68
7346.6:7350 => 1.51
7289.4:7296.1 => 1.57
